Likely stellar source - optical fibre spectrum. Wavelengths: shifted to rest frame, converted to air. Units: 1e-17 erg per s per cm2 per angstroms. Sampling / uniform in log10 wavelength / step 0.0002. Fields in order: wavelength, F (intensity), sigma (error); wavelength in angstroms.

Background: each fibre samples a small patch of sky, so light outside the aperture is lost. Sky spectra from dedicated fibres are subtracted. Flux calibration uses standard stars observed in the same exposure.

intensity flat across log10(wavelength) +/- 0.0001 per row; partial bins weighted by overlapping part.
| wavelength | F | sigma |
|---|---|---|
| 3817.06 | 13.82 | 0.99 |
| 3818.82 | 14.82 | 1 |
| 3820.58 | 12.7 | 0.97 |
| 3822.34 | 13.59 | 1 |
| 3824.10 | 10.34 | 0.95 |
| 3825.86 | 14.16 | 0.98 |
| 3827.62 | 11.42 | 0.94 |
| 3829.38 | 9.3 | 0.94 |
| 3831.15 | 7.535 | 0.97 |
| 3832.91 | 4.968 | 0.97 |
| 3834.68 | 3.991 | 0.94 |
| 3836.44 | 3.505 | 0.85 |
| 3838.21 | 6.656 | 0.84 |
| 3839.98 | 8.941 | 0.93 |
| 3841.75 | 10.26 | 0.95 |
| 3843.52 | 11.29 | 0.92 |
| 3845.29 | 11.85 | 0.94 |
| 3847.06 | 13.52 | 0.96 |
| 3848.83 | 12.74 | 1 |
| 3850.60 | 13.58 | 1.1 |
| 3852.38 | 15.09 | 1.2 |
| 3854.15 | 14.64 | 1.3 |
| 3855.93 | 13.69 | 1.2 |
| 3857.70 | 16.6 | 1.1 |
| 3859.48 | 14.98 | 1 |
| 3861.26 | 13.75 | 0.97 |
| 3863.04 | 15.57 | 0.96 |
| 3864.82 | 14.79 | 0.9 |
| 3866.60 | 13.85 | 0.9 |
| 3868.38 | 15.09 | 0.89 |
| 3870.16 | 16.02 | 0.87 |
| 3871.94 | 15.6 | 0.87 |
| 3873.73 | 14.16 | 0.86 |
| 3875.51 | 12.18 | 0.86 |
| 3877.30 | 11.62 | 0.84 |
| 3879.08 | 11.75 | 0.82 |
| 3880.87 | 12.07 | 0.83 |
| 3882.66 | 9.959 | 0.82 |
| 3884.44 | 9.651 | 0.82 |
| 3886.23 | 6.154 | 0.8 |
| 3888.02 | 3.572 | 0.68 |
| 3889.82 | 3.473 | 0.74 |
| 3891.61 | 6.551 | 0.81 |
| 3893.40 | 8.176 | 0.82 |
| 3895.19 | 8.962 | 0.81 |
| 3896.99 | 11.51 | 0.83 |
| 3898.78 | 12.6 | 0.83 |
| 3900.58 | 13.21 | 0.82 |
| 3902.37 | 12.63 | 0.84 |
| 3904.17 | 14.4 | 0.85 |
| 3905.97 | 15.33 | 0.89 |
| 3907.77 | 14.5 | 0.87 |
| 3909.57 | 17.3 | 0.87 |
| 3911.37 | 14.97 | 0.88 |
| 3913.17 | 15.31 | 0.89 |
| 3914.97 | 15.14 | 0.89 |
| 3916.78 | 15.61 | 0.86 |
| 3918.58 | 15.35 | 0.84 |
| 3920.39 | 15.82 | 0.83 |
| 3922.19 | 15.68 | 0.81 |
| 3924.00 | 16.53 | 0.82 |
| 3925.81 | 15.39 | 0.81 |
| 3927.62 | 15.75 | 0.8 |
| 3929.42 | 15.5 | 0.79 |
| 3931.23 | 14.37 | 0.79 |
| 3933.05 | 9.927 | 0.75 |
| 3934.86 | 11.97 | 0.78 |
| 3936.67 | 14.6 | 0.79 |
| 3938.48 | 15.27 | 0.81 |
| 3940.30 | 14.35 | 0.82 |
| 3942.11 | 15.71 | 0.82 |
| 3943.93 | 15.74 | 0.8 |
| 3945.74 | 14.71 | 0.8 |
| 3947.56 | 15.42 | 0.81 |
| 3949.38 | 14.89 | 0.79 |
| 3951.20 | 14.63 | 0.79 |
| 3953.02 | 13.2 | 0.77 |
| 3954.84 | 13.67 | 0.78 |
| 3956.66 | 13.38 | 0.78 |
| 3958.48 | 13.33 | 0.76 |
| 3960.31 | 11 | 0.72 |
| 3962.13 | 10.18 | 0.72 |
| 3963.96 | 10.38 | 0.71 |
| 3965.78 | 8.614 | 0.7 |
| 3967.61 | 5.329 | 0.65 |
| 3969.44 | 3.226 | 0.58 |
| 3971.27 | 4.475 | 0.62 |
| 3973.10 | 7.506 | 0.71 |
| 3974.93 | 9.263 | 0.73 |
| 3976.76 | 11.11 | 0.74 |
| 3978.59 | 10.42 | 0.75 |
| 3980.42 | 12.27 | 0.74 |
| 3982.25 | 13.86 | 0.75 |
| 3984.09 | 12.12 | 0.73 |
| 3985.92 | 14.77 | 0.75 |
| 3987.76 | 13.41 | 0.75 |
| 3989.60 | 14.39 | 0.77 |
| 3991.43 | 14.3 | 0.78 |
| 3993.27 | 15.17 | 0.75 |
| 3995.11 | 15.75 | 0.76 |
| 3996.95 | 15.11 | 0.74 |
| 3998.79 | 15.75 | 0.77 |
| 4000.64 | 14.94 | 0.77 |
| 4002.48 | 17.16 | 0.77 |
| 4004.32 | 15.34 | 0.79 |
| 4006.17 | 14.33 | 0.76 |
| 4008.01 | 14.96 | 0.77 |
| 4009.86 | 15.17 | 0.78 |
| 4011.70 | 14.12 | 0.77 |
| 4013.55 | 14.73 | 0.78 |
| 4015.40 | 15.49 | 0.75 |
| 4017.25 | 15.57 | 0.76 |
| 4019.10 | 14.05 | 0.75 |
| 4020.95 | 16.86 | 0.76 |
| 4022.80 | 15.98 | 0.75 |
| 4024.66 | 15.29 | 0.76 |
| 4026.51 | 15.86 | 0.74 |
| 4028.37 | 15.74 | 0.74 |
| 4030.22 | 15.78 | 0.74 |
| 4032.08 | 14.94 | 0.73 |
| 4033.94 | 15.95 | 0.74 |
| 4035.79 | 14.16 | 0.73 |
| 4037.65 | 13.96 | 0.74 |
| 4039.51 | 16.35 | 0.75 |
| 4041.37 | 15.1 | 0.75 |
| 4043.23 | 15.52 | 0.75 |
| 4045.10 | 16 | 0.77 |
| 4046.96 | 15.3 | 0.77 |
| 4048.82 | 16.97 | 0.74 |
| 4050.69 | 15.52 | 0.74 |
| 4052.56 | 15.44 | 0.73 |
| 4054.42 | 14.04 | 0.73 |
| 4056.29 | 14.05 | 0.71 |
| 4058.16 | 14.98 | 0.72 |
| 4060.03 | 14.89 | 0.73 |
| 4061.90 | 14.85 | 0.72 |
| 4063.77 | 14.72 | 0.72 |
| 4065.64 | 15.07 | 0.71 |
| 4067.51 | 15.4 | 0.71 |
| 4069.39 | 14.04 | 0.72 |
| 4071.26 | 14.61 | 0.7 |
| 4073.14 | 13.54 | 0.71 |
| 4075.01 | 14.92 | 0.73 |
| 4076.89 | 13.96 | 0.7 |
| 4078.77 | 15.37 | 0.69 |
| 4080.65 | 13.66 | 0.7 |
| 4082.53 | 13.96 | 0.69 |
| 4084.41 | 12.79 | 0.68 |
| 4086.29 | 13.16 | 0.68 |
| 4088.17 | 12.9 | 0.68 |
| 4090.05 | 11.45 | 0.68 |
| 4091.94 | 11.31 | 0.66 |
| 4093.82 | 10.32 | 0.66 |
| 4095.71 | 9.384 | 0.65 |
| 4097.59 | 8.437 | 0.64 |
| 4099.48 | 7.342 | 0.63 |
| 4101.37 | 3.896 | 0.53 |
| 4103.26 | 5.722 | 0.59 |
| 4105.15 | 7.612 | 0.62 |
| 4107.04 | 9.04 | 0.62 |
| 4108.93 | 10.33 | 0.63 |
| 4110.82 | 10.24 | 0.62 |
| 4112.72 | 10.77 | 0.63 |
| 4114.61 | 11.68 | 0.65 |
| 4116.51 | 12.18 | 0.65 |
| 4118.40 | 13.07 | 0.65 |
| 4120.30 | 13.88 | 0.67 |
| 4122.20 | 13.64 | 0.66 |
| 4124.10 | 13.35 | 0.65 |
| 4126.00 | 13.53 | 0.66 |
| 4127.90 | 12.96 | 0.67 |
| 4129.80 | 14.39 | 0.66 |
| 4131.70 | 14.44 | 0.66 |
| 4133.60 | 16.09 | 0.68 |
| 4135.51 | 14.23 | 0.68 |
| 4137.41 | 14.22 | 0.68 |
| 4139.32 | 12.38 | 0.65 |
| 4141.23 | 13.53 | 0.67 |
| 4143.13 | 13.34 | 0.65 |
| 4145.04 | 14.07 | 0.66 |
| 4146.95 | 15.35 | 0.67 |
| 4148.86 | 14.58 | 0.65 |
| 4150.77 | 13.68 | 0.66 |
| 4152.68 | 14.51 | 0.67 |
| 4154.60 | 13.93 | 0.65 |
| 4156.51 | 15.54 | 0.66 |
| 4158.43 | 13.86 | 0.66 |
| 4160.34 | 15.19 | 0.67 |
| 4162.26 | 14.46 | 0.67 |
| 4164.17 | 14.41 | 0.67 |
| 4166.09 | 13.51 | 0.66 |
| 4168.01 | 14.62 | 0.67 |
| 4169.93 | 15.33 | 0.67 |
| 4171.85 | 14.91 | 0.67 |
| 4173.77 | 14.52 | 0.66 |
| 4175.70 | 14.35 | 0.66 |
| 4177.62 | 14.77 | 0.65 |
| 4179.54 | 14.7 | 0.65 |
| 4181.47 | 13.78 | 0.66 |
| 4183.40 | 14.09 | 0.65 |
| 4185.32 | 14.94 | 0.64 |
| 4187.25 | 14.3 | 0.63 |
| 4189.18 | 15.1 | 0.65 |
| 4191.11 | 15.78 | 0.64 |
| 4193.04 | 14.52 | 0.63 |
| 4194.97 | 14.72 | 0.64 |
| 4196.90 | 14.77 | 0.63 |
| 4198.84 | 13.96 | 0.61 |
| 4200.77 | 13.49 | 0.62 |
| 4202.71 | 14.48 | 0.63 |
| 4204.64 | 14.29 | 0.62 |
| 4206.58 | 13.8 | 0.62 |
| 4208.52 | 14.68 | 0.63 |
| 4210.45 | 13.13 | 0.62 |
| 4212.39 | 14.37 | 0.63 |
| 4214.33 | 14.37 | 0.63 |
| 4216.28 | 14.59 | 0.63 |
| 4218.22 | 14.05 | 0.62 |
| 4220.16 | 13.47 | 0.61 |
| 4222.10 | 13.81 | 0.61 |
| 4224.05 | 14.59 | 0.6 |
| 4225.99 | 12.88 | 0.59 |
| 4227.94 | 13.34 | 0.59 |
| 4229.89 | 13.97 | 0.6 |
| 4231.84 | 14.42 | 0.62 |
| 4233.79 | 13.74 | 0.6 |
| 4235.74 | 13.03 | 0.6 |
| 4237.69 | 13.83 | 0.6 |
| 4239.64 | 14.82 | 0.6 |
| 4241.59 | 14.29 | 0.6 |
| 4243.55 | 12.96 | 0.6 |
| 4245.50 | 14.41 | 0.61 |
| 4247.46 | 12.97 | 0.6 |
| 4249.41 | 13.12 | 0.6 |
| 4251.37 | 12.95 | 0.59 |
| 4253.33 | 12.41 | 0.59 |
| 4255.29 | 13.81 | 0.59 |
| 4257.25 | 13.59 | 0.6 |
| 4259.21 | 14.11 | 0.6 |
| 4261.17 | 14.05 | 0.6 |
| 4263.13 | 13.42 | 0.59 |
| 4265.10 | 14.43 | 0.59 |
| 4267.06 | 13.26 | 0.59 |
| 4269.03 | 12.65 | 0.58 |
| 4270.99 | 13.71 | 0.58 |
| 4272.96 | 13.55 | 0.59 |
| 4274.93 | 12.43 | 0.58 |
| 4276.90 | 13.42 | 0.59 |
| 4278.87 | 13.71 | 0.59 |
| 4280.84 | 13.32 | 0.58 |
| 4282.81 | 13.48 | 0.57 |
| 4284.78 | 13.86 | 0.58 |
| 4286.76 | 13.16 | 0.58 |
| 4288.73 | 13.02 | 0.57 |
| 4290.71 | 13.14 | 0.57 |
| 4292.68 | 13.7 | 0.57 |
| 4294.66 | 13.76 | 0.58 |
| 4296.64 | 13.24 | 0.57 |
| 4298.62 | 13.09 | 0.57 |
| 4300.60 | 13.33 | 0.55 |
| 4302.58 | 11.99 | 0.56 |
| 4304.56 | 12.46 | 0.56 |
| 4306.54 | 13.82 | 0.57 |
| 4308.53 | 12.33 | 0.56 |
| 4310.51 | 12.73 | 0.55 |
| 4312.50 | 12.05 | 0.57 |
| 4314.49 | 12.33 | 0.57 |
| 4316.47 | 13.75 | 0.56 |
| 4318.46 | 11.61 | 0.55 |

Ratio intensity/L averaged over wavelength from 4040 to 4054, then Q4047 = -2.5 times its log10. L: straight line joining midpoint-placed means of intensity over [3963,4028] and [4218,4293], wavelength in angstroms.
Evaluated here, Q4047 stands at -0.19 mag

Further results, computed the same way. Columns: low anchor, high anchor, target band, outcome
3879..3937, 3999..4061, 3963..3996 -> 0.29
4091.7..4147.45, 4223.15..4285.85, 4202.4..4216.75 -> -0.10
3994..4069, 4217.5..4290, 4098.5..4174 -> 0.13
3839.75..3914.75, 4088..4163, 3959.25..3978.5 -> 0.44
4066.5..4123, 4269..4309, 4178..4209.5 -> -0.16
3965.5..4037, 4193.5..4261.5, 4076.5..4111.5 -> 0.28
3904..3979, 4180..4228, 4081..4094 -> 0.10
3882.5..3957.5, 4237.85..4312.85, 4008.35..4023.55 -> -0.15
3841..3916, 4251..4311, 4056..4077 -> -0.14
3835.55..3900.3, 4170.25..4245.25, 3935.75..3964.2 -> -0.14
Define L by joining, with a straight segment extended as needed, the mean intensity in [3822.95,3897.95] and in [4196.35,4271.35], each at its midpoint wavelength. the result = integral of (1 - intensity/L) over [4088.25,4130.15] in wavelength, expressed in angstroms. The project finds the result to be 7.2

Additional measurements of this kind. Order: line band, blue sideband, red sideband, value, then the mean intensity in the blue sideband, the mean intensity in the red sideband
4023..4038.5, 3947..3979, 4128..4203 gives -4.5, 10.5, 14.4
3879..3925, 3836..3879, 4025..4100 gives 3.7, 13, 14.1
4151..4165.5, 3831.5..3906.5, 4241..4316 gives -2.0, 11.4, 13.3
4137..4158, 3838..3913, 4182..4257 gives -0.7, 12.3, 14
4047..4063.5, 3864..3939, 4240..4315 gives -2.6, 12.9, 13.3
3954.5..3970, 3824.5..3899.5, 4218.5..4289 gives 2.4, 11.1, 13.6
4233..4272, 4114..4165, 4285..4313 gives -0.8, 14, 13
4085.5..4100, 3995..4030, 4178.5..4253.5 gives 4.2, 15.4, 14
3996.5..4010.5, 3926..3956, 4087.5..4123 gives -2.8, 14.4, 10.1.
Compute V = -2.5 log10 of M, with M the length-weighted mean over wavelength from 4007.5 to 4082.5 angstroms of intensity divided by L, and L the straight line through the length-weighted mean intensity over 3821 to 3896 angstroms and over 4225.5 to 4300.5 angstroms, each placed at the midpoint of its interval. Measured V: -0.23 mag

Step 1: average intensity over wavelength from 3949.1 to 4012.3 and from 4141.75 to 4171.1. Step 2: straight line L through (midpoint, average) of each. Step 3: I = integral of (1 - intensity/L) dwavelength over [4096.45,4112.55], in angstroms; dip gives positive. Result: 6.8 angstroms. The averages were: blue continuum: 12.5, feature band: 7.99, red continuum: 14.4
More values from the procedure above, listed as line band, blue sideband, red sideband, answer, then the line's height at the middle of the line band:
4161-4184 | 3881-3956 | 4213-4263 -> -1.4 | 13.6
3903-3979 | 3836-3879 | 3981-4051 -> 5.3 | 14.1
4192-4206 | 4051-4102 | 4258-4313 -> -1.2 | 13.2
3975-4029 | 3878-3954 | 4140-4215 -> -4.2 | 13.5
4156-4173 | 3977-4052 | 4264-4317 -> -0.8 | 14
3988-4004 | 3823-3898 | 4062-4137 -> -4.8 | 11.7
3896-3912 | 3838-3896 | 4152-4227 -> -2.6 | 12.1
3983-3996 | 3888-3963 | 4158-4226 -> -0.6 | 13.7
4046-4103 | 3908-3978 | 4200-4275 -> 0.9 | 13.3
